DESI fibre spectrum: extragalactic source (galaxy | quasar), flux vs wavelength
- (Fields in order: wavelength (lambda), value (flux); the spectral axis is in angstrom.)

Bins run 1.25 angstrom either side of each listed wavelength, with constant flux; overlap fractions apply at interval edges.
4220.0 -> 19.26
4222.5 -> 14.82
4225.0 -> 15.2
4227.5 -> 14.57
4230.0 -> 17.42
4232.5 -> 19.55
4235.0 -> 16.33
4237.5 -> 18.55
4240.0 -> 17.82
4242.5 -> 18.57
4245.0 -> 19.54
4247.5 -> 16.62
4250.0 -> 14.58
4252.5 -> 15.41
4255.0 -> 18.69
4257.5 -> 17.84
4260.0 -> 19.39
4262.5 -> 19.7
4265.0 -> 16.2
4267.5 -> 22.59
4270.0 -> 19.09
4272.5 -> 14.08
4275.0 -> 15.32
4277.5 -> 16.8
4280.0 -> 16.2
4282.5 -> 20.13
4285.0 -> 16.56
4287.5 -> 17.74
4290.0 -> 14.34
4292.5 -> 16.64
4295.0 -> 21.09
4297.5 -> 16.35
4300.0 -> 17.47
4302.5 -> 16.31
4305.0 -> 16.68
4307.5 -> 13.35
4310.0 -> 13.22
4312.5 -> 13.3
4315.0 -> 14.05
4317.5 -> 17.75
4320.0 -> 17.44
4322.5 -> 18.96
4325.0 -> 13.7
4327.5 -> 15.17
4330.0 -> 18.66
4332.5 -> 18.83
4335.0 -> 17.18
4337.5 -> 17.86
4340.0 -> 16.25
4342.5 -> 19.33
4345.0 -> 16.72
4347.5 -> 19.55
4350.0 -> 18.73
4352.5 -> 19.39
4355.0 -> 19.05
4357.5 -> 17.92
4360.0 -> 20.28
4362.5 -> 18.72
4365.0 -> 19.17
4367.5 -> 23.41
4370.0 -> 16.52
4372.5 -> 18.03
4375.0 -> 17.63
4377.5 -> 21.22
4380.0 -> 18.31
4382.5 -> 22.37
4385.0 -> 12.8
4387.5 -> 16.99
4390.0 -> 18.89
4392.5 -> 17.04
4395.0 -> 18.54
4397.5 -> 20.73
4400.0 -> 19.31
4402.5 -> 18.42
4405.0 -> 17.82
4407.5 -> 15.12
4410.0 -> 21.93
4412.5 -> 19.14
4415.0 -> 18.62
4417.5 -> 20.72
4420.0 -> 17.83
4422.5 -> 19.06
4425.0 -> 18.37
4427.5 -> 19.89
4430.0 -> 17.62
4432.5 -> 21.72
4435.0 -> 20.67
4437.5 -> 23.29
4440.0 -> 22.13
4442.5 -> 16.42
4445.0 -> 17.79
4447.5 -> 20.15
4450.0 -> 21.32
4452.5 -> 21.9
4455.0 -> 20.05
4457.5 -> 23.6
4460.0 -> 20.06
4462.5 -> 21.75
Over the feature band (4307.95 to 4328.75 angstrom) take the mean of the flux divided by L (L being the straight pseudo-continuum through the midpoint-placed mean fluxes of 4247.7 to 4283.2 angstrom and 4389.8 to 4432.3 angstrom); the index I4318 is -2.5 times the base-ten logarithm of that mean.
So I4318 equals 0.171 mag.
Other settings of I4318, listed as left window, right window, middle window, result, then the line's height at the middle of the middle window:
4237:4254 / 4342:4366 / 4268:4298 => 0.04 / 17.8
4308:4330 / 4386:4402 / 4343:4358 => -0.11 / 16.8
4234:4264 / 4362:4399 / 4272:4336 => 0.11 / 18.1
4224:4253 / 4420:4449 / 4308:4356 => 0.08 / 18.3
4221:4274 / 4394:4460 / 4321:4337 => 0.08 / 18.5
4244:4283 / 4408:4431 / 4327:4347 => 0.04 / 18.3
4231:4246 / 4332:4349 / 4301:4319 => 0.20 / 18.1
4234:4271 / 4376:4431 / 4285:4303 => 0.07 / 18.2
